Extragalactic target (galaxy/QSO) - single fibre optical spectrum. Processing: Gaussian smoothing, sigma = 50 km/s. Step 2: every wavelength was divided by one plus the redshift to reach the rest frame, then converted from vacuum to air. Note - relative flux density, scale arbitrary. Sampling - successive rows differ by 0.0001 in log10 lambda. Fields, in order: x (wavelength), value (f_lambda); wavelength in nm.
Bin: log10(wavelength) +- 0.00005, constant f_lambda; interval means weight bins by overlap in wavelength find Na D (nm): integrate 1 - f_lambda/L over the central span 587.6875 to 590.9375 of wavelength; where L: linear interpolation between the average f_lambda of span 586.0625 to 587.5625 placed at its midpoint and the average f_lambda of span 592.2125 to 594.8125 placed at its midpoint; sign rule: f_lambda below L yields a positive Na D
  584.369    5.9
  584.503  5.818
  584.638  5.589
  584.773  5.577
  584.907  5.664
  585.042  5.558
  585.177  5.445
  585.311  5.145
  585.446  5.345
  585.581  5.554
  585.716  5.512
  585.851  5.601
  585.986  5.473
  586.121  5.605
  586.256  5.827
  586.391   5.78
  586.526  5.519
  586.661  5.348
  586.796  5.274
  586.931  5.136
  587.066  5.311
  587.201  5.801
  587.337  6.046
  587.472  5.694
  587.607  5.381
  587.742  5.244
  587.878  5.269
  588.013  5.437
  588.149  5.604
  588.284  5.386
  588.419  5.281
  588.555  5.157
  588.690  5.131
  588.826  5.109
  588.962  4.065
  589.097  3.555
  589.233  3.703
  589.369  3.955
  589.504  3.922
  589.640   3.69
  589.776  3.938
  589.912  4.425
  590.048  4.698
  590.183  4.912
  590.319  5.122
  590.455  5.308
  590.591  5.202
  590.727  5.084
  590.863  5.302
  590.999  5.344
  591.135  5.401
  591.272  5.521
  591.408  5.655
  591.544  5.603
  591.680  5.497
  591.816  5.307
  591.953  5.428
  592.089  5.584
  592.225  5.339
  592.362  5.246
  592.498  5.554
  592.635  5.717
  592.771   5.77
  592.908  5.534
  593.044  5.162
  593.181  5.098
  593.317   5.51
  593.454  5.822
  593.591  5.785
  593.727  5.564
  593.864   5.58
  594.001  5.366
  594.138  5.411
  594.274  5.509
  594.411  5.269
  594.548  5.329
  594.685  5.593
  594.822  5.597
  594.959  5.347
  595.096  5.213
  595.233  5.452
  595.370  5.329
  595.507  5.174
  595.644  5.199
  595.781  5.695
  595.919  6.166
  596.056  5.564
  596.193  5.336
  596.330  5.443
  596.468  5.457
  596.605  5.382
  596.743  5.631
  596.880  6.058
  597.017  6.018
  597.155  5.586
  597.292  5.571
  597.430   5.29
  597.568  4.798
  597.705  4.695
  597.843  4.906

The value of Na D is 0.45 nm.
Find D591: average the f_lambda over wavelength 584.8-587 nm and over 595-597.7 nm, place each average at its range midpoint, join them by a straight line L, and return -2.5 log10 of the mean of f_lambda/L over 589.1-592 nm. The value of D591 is 0.13 mag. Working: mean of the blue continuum 5.49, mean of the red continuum 5.47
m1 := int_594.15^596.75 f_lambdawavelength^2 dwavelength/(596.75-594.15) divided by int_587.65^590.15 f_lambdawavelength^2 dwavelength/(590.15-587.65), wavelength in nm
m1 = 1.2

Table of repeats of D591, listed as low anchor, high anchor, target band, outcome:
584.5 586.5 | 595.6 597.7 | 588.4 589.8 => 0.28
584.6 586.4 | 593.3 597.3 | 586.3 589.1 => 0.05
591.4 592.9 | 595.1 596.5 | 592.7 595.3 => 0.00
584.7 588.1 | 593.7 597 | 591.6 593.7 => 0.00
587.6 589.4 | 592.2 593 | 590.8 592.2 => -0.02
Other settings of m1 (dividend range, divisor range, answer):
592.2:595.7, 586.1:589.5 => 1.08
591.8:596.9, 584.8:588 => 1.02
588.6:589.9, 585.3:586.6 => 0.76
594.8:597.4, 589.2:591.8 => 1.15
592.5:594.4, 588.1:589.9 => 1.25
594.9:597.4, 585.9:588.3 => 1.03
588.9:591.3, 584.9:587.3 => 0.85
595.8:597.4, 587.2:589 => 1.09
